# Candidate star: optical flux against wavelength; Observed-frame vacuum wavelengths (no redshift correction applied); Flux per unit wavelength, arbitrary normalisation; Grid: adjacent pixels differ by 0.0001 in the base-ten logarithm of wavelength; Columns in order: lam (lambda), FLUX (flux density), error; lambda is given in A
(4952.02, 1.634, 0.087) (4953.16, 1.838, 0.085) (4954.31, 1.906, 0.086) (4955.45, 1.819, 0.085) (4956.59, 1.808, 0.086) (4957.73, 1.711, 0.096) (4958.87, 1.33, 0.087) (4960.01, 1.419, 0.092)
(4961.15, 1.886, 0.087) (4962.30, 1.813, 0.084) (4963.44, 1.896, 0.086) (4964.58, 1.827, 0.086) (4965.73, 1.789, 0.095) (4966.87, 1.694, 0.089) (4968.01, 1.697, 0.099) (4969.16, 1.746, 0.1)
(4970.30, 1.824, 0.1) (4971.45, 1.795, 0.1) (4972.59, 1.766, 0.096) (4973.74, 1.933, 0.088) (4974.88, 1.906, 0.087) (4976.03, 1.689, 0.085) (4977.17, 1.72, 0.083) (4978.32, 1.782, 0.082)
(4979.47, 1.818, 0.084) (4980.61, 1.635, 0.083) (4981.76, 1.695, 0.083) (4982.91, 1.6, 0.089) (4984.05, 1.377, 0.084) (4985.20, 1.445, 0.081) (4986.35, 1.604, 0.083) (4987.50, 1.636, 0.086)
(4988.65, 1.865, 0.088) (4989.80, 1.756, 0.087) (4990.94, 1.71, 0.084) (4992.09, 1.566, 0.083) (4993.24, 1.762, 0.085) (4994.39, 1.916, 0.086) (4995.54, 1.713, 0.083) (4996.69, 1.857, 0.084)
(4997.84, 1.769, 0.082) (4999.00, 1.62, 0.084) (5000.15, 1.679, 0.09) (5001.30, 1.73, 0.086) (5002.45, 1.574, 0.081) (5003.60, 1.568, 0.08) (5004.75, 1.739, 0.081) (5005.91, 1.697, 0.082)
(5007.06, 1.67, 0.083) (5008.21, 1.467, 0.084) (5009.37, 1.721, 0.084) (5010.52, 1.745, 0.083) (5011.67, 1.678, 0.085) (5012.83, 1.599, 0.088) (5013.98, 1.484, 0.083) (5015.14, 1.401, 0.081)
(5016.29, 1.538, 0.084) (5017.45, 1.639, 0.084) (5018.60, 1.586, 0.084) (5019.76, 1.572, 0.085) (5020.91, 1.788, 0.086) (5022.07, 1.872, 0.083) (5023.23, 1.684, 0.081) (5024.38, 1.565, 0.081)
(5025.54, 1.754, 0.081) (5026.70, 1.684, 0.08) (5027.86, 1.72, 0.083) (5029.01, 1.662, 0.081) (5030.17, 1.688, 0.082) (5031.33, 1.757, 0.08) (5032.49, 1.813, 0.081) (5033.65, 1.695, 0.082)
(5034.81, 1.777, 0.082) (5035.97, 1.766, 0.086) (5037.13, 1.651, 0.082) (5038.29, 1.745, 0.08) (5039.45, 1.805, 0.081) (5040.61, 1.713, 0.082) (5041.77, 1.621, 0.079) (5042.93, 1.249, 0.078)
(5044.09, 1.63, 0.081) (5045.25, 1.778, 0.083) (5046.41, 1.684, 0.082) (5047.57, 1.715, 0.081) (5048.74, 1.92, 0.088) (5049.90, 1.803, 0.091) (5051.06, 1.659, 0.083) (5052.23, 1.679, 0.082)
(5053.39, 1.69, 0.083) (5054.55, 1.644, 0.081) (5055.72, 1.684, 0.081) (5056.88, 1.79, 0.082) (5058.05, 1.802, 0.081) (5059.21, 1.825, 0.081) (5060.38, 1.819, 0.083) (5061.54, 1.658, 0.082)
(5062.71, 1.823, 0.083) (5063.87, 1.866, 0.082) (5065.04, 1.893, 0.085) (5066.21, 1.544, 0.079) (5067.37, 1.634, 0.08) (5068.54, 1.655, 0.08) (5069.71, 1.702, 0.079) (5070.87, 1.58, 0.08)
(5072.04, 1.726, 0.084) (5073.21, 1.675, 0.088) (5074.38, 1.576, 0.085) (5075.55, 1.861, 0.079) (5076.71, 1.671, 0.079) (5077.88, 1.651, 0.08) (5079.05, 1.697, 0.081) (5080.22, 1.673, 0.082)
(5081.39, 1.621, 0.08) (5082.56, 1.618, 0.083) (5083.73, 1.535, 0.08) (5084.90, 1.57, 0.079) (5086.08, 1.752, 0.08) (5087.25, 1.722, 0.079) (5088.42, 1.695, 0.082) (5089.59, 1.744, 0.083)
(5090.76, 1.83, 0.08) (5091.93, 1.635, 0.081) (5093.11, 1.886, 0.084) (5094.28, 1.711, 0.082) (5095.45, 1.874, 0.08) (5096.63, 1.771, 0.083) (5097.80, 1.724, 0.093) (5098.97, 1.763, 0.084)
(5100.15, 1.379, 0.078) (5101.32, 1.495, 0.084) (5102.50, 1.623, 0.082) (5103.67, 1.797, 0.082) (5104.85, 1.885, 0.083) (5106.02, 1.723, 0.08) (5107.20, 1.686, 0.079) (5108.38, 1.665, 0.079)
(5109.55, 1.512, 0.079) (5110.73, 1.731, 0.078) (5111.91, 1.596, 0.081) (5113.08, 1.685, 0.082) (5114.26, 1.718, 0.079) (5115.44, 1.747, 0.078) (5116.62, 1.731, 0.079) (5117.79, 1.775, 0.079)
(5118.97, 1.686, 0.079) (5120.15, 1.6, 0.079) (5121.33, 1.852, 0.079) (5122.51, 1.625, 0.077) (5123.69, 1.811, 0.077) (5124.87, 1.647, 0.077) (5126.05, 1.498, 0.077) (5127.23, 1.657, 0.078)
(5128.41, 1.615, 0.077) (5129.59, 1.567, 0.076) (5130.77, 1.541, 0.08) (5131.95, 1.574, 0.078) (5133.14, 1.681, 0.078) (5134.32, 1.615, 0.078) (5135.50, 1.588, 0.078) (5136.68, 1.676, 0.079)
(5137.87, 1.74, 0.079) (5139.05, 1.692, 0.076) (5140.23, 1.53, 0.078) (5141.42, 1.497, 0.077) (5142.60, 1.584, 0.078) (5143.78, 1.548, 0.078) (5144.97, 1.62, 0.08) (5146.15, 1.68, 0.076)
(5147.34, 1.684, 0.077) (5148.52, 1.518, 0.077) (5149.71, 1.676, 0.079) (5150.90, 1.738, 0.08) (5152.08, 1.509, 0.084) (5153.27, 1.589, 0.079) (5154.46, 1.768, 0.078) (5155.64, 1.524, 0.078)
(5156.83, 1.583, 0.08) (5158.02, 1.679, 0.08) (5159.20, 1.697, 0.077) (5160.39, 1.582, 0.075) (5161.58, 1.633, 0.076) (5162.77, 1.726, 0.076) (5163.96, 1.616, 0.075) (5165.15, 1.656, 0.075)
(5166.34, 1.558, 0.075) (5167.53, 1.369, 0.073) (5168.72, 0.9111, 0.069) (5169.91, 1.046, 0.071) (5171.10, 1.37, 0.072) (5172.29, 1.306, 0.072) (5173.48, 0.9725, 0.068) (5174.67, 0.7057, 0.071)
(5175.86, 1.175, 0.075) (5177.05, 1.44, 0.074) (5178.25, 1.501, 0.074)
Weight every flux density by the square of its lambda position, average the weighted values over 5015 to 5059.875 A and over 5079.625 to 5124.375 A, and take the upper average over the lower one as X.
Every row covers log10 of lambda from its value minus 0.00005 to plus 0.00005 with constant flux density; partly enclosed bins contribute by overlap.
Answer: 1.0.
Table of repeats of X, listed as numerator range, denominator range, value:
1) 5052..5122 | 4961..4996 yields 1.02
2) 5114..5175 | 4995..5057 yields 0.98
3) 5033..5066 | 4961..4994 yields 1.03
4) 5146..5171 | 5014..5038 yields 0.98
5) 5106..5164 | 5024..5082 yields 0.99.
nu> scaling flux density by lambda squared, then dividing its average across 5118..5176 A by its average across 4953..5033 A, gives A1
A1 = 0.97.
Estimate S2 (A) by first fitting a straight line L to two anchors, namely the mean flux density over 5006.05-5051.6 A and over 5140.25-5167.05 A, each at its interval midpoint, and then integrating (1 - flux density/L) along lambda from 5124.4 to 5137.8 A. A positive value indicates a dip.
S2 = 0.1 A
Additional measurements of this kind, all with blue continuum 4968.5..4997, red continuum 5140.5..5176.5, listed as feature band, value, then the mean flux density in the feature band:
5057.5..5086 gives -1.7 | 1.7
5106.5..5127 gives -1.9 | 1.68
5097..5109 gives -0.9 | 1.68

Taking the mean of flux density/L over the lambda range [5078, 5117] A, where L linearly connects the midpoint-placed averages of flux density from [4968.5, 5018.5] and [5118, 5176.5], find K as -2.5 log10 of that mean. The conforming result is -0.07 mag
